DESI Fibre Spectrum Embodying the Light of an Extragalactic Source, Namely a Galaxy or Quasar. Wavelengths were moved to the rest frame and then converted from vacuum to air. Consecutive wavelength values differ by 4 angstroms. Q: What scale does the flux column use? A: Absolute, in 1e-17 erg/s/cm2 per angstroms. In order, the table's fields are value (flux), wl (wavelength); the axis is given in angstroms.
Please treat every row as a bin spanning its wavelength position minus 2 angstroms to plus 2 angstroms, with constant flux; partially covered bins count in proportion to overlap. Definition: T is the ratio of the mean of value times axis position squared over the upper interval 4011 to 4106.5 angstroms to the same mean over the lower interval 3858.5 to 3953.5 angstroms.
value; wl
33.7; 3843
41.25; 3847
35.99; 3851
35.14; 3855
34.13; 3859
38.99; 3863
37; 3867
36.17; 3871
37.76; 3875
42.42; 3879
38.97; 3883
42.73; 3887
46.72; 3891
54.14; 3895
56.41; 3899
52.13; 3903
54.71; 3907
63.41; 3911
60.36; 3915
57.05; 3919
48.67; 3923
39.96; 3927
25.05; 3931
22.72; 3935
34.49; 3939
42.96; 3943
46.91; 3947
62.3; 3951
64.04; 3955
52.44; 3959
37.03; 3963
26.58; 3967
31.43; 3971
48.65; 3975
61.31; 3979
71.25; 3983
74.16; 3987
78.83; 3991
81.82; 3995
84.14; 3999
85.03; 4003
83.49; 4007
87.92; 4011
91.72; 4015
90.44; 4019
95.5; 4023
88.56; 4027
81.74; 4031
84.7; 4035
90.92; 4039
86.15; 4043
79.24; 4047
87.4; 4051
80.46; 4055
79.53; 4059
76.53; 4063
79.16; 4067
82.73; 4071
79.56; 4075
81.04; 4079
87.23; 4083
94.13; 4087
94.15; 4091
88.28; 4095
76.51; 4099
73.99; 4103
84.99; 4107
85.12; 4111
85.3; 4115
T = 2.0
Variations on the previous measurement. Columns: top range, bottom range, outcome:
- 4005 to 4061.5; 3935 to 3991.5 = 1.76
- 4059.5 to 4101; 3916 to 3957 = 2.01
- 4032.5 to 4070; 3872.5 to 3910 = 1.88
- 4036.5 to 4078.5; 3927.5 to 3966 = 2.04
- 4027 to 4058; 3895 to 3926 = 1.63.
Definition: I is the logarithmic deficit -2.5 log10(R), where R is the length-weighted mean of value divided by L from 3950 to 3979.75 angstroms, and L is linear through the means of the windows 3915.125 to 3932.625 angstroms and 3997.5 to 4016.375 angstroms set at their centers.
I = 0.35 mag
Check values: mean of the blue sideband 45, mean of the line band 46.9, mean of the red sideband 86.3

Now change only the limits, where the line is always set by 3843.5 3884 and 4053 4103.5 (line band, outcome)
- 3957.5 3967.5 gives 0.41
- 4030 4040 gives -0.16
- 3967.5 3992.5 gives 0.07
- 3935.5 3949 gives 0.35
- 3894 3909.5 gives -0.20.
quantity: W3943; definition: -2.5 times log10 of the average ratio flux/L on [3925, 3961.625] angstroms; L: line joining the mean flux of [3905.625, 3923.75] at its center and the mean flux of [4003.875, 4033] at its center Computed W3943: 0.47 mag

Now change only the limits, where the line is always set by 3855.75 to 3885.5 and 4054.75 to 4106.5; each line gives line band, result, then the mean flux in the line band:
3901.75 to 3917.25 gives -0.25 mag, 57.9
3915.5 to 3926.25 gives -0.08 mag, 52.4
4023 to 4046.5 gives -0.19 mag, 86.7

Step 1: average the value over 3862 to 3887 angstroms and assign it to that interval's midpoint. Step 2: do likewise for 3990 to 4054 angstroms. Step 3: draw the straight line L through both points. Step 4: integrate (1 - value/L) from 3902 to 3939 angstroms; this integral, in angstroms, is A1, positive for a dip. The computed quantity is 4.4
